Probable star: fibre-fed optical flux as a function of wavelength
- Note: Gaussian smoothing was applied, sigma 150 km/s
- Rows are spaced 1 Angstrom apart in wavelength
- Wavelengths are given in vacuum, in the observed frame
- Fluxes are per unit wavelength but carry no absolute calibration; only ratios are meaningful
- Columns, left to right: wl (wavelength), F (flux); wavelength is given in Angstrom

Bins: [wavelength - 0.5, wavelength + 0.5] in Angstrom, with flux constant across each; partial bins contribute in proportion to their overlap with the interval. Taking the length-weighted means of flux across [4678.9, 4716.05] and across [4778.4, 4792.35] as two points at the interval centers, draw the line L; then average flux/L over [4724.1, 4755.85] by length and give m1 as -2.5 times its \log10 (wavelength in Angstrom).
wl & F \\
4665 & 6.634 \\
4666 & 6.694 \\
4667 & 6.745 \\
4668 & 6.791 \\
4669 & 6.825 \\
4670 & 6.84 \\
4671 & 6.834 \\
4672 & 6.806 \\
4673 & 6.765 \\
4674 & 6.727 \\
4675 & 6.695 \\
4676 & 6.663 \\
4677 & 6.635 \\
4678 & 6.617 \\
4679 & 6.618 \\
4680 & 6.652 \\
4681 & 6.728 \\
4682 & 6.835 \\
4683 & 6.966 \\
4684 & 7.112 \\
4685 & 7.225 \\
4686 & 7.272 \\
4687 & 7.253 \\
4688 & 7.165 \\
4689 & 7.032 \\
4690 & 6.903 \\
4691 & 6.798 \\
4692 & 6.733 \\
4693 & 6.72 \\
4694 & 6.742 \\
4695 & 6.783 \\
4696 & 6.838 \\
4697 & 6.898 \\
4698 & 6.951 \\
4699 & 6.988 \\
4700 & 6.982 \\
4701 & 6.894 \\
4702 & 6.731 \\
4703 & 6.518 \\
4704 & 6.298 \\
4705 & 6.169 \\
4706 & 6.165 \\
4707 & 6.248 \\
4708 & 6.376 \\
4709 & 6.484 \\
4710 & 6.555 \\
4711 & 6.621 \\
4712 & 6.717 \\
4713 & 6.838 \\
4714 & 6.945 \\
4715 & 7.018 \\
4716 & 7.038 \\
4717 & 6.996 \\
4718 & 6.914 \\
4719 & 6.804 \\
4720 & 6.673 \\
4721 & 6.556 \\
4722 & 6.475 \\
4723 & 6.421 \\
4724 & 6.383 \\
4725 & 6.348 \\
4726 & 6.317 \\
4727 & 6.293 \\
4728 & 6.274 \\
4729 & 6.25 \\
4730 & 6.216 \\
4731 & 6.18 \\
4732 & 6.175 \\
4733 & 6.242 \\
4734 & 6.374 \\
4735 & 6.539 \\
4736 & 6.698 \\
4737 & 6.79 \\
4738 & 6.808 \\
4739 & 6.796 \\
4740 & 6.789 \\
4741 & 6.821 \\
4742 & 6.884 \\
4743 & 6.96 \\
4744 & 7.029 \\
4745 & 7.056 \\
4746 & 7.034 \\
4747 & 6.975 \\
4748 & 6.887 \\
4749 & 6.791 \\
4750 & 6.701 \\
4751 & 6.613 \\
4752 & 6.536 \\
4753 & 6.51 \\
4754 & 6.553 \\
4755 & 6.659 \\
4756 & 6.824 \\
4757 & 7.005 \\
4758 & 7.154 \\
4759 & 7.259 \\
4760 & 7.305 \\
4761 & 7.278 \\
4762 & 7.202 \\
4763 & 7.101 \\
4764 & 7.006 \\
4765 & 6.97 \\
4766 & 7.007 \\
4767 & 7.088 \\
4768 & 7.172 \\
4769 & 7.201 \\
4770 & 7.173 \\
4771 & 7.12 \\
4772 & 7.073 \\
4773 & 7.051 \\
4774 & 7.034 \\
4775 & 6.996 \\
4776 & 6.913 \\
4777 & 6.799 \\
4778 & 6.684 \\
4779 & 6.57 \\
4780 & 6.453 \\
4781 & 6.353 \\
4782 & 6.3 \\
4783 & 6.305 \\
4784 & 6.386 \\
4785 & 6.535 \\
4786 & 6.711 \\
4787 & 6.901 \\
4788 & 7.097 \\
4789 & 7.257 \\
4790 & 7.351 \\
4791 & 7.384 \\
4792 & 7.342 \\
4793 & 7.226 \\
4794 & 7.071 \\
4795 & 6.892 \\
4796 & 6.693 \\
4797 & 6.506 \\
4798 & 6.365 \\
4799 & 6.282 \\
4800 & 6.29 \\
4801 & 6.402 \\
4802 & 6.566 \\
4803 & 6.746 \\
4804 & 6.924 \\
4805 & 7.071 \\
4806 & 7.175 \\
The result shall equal 0.03 mag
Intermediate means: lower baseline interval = 6.78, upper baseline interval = 6.78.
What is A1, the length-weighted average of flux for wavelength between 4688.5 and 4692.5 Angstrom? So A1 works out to 6.87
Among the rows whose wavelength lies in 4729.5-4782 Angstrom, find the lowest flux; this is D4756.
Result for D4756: 6.175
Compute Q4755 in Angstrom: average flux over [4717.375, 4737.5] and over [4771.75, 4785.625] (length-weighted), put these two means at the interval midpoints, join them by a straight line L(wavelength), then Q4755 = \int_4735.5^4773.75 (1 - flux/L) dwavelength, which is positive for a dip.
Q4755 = -2.2 Angstrom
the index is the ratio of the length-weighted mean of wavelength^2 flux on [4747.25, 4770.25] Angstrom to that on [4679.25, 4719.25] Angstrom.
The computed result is 1.05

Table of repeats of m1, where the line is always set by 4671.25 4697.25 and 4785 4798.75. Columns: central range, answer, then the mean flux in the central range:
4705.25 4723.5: 0.04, 6.65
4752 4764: -0.01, 6.97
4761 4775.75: -0.02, 7.09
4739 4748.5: 0.00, 6.93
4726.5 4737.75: 0.09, 6.38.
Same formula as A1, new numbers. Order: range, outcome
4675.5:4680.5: 6.64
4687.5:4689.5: 7.1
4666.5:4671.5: 6.81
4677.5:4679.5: 6.62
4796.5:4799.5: 6.38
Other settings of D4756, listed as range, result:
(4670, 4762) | 6.165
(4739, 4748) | 6.789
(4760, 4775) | 6.97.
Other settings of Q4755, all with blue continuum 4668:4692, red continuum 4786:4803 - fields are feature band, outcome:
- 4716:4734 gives 1.0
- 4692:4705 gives 0.2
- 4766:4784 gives 0.0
